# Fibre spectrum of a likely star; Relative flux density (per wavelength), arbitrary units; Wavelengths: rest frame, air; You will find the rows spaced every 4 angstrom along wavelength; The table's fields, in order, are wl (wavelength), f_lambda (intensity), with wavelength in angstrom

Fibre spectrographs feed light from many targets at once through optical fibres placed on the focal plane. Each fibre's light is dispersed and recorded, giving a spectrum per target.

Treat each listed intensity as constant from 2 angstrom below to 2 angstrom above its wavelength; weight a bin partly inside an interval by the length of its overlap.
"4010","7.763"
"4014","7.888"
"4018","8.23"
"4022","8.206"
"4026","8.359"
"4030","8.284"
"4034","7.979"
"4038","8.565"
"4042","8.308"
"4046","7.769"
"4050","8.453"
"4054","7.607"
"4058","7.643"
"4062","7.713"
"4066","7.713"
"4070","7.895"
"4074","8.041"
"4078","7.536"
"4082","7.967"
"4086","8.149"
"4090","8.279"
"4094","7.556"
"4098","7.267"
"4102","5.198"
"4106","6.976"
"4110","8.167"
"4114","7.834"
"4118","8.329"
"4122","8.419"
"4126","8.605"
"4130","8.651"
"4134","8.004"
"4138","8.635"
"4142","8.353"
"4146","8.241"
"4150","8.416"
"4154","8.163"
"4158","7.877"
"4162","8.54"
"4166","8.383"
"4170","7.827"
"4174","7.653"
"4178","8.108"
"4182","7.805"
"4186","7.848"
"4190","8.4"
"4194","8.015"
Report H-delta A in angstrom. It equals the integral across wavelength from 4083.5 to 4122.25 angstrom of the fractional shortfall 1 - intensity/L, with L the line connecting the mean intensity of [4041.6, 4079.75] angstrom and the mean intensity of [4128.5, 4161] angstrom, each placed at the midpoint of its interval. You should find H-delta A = 2.3 angstrom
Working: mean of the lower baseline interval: 7.85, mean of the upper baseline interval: 8.29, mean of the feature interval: 7.59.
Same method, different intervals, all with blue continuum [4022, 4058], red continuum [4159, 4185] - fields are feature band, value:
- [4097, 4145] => 1.1 angstrom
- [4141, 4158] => -0.4 angstrom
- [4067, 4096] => 0.7 angstrom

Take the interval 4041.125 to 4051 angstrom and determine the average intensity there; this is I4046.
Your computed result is 8.13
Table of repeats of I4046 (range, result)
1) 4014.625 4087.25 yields 8.02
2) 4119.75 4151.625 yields 8.41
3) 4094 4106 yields 6.58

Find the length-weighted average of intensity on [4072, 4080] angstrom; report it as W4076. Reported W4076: 7.79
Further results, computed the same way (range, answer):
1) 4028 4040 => 8.28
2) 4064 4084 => 7.83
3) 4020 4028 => 8.28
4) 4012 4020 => 8.06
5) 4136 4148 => 8.41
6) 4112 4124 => 8.19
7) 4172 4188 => 7.85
